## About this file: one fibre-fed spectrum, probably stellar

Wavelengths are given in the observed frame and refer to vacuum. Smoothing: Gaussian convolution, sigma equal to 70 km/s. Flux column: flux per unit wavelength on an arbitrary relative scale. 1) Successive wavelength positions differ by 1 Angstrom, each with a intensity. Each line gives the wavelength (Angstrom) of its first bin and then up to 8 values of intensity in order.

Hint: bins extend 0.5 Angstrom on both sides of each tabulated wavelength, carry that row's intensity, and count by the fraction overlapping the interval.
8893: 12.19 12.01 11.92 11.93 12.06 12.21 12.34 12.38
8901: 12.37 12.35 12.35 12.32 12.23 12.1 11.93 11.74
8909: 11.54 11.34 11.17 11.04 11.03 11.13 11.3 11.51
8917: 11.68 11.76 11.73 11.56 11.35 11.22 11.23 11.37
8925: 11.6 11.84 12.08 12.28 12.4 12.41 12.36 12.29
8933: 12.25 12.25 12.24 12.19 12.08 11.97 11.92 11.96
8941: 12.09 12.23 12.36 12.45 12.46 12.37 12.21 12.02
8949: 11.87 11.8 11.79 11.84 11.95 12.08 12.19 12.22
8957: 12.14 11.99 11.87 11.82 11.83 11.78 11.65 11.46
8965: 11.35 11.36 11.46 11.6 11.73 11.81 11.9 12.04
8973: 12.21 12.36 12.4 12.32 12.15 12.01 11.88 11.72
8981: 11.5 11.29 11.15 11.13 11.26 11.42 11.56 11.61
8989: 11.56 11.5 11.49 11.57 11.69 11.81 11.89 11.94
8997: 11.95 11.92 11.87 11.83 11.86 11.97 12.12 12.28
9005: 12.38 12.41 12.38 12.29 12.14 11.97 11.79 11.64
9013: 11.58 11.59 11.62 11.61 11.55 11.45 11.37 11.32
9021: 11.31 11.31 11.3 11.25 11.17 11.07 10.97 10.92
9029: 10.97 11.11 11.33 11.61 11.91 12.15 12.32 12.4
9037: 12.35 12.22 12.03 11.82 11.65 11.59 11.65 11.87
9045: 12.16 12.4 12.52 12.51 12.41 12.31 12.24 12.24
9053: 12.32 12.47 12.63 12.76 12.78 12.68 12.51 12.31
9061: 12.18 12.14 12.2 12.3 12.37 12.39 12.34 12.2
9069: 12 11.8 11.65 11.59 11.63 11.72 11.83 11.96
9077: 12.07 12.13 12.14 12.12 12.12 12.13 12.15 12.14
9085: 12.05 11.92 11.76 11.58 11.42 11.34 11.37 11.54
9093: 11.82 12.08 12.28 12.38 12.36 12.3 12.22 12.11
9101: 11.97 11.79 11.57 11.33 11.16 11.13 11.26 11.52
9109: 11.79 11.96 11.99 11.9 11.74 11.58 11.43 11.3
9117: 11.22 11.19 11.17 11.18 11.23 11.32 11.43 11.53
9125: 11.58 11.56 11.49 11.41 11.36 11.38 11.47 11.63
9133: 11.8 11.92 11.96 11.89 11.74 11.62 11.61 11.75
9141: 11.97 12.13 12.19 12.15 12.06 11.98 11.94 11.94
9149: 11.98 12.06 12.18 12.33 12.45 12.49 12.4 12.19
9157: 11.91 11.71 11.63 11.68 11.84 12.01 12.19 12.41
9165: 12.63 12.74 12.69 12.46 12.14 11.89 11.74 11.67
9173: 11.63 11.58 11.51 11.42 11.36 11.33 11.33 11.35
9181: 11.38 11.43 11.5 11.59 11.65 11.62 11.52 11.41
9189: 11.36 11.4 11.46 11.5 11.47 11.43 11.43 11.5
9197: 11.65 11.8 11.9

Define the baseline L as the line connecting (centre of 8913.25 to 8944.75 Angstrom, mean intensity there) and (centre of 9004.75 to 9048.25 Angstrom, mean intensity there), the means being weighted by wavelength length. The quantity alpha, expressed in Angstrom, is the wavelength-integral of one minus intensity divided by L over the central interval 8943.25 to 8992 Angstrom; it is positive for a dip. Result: 0.1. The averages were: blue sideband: 11.9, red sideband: 11.7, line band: 11.8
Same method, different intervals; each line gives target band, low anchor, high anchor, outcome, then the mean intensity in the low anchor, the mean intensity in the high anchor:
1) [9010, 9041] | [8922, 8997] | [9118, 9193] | 0.7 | 11.9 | 11.8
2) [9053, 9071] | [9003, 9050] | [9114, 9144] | -1.0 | 11.8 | 11.6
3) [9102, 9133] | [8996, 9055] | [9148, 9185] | 1.1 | 11.8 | 11.9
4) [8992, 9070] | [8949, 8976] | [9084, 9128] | -1.2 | 11.9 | 11.7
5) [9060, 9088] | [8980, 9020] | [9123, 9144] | -0.8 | 11.7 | 11.7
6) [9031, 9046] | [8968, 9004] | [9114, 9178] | -0.2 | 11.8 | 11.8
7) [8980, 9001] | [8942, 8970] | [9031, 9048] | 0.6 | 11.9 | 12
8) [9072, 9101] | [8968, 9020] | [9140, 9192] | -0.3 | 11.8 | 11.9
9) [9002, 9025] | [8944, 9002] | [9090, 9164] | 0.1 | 11.8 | 11.8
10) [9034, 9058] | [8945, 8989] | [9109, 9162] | -0.9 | 11.8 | 11.8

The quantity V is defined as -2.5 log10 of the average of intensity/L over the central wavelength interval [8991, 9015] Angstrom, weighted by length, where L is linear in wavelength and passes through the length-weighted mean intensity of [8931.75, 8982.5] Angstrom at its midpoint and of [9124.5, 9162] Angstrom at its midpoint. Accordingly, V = 0.001 mag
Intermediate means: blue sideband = 12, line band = 11.9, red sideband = 11.9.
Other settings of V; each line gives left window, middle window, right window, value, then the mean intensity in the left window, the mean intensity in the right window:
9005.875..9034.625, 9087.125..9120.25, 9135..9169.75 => 0.02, 11.5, 12.1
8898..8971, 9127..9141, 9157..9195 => 0.01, 11.9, 11.7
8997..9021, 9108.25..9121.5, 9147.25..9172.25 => 0.05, 11.9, 12.1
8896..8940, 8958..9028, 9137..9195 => 0.01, 11.9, 11.8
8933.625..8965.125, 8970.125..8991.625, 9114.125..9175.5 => 0.02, 12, 11.8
